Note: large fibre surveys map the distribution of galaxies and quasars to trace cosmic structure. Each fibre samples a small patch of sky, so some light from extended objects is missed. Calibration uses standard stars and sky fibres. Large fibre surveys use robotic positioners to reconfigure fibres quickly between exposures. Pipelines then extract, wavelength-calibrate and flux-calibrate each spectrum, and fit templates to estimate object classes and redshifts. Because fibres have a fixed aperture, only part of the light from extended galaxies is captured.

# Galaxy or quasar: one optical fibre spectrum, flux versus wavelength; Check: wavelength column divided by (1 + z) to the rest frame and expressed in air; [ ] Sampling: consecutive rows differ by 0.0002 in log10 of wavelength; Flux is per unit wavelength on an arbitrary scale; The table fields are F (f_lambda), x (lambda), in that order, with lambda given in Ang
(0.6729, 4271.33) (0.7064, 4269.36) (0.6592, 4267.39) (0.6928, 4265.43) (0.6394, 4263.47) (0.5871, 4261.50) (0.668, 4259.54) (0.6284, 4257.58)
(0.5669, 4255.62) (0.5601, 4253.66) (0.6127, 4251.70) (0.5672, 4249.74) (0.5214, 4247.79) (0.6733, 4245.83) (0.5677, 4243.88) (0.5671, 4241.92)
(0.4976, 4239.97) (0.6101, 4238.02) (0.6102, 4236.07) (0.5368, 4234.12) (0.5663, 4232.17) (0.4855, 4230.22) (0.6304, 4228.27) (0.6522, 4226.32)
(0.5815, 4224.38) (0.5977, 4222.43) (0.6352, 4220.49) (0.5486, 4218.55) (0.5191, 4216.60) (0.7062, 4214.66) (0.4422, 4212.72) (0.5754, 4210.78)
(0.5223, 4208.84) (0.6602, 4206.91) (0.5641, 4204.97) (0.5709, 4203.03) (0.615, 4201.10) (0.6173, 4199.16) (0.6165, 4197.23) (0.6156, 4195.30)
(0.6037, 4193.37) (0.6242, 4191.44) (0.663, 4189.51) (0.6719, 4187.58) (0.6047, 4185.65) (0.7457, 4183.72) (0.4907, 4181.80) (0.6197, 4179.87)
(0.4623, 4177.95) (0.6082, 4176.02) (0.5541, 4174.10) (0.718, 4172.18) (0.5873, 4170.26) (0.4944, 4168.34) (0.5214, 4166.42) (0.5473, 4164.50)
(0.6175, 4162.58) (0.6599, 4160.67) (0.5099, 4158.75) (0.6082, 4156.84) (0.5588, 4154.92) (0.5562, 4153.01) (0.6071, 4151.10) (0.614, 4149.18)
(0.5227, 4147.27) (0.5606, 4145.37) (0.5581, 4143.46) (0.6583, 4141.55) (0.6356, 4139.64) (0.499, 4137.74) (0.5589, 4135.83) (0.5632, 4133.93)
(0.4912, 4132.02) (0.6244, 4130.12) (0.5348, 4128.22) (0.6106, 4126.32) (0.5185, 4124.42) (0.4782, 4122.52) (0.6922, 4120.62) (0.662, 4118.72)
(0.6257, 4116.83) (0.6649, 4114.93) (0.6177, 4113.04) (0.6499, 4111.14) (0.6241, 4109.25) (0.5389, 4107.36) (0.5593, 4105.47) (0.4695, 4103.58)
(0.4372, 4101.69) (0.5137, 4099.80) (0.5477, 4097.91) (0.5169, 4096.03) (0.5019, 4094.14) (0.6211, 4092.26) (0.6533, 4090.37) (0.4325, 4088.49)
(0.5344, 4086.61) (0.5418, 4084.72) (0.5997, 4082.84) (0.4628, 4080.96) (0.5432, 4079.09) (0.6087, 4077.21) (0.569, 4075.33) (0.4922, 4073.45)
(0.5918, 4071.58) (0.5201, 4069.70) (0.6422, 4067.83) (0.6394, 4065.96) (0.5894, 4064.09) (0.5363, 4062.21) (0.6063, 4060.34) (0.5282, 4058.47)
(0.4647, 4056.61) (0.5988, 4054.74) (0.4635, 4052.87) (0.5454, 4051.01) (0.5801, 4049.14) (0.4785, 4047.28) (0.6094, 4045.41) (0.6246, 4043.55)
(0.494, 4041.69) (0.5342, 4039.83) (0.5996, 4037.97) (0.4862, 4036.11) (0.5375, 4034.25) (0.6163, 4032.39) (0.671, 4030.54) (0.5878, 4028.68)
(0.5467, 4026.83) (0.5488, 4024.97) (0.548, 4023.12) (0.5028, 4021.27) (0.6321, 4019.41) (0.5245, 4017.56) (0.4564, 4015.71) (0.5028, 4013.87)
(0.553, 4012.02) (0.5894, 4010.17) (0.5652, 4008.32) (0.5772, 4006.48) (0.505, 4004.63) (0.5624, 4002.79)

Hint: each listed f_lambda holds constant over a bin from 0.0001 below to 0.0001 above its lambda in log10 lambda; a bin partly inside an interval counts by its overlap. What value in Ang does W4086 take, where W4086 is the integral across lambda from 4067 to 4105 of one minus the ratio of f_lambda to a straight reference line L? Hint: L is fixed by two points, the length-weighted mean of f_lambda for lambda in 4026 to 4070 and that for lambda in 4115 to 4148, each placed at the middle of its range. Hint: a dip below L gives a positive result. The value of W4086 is 2.0 Ang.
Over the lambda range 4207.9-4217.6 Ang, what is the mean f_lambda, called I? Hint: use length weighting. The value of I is 0.553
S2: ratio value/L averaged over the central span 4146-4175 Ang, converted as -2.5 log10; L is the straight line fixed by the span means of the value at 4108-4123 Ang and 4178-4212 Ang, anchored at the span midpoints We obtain 0.07 mag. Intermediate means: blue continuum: 0.63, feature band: 0.578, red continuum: 0.605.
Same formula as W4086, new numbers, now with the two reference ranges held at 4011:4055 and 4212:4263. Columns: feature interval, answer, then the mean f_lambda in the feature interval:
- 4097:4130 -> -0.6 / 0.575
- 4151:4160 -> 0.1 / 0.567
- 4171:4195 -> -1.6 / 0.614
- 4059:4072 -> -0.7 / 0.587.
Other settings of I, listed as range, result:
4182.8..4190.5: 0.67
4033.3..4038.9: 0.541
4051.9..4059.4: 0.515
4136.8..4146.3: 0.582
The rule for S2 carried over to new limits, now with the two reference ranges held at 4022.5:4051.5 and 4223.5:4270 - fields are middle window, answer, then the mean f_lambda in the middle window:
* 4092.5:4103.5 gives 0.13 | 0.508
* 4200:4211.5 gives 0.01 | 0.585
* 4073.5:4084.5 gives 0.04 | 0.551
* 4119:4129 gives 0.01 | 0.573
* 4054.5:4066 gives 0.02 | 0.558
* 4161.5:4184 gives 0.02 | 0.576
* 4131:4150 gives 0.03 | 0.566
